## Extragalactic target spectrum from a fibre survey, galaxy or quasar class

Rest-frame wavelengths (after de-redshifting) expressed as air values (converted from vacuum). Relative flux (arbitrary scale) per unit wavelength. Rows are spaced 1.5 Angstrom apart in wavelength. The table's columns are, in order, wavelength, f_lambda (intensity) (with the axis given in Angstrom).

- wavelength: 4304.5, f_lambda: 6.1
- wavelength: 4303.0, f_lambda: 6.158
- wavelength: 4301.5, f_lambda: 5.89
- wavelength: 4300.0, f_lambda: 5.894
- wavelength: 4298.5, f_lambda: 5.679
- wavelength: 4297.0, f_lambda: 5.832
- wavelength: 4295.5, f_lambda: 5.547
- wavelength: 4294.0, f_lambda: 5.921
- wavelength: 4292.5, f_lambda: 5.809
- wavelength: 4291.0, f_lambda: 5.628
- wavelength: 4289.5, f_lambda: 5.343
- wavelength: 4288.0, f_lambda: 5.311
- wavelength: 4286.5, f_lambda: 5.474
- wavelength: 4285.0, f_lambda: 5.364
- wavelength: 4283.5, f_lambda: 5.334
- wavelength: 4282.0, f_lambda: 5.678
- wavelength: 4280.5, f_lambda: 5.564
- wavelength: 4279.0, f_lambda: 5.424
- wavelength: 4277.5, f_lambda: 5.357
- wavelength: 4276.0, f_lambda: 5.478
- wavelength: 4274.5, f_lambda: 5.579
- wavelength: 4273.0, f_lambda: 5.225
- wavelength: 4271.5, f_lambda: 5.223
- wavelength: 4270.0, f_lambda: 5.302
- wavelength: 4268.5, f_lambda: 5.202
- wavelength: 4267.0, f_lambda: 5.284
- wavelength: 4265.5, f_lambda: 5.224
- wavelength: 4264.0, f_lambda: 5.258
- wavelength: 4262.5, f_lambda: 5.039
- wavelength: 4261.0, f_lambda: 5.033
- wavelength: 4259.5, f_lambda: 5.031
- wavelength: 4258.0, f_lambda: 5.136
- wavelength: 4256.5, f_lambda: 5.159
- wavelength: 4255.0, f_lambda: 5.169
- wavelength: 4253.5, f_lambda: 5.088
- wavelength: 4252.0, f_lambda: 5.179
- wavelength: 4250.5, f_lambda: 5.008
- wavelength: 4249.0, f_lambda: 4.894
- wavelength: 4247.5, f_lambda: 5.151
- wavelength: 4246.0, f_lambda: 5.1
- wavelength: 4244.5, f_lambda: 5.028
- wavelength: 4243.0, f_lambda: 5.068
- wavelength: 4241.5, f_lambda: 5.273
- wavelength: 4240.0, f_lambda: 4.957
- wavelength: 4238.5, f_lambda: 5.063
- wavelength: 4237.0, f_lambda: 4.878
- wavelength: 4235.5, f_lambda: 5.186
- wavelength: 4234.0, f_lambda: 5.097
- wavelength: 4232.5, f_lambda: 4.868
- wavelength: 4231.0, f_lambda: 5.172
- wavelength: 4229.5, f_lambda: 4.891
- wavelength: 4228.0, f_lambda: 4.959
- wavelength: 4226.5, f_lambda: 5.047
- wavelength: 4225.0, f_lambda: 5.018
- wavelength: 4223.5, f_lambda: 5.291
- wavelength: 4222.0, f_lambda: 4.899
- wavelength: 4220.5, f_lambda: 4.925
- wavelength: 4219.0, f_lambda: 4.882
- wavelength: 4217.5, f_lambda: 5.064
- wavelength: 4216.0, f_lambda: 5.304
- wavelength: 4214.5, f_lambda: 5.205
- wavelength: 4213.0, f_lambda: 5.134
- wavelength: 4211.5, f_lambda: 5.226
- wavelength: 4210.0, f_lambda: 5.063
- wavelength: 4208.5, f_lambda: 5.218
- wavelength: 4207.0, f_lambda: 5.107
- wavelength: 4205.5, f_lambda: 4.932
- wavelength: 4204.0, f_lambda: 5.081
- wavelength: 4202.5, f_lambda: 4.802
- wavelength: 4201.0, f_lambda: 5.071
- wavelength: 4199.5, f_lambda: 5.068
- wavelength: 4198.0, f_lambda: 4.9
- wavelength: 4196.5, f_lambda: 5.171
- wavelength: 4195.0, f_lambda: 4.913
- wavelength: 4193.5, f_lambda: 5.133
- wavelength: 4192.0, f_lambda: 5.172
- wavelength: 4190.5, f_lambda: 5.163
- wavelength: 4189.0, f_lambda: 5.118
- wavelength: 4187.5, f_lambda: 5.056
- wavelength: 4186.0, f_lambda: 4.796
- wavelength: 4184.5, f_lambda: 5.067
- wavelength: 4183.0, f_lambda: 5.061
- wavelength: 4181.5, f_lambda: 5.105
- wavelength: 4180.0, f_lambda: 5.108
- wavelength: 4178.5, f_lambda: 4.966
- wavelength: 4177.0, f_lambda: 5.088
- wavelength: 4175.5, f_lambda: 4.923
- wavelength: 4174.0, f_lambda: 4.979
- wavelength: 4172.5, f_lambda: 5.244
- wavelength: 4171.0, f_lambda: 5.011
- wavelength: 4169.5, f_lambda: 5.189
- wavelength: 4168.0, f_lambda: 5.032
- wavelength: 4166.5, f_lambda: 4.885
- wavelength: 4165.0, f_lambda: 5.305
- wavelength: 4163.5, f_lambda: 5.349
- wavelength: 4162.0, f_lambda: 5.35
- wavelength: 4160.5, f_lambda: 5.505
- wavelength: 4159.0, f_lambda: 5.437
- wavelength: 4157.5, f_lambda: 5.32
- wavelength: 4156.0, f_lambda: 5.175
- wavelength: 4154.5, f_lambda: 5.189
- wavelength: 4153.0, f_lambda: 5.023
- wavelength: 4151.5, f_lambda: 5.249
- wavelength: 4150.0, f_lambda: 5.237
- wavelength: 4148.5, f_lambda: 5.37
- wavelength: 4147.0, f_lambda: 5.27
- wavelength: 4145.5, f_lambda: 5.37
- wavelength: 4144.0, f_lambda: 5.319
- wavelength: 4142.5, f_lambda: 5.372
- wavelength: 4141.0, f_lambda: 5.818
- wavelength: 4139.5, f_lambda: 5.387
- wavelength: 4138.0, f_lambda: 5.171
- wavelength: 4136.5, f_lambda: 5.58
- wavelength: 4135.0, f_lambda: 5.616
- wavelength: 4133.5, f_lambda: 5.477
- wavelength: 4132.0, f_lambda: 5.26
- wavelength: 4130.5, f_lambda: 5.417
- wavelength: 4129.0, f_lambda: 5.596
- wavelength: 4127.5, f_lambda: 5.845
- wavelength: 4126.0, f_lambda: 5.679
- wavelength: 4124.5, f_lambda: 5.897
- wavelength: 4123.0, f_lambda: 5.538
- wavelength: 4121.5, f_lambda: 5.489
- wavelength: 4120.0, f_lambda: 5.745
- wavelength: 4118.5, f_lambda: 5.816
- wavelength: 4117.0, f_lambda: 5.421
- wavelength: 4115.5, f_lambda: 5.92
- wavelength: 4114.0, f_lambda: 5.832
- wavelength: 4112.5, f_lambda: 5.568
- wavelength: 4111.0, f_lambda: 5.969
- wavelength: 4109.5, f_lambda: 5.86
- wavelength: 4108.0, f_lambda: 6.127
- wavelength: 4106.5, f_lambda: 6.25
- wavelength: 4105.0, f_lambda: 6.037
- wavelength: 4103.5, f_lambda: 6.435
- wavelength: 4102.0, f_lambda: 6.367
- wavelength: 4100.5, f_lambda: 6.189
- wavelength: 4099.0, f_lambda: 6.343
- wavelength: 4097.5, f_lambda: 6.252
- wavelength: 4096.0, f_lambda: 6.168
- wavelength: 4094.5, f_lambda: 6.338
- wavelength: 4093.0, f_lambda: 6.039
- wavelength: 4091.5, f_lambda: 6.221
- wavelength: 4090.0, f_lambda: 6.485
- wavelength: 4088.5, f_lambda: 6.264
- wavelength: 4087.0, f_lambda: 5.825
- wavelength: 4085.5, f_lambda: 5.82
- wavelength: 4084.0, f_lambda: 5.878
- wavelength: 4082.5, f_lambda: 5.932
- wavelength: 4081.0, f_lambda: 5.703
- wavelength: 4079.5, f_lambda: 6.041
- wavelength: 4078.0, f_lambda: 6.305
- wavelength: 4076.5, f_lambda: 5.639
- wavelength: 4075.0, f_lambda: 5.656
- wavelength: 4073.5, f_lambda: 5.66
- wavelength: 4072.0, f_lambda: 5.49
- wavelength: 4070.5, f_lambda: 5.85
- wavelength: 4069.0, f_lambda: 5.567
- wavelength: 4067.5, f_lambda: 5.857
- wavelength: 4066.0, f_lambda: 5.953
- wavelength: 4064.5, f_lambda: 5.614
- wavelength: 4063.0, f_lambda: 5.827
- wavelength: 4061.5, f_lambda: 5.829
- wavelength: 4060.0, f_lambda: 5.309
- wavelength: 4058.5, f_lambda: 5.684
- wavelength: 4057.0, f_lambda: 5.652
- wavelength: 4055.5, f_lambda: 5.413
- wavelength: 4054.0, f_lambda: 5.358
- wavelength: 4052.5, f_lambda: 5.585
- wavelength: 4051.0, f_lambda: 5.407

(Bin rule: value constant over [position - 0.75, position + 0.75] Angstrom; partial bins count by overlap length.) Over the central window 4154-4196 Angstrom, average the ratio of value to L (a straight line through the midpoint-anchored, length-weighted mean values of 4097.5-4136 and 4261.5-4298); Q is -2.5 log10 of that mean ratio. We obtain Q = 0.11 mag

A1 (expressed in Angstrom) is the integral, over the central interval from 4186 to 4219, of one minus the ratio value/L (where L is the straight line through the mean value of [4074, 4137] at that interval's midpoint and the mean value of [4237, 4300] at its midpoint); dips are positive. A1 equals 2.8 Angstrom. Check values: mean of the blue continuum 5.9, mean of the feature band 5.08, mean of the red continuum 5.3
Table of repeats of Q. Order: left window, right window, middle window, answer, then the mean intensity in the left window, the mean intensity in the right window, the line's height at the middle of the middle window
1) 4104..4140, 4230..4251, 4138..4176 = 0.05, 5.69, 5.05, 5.5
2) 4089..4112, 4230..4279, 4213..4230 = 0.07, 6.2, 5.15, 5.37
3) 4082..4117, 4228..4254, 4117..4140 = 0.06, 6.08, 5.05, 5.87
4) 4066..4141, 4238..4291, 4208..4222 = 0.07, 5.85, 5.24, 5.43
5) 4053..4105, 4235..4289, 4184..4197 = 0.09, 5.91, 5.22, 5.49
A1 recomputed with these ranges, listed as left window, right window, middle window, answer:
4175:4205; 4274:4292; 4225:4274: 1.9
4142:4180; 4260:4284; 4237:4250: 0.6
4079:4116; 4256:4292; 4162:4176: 1.6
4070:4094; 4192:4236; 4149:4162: 0.4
